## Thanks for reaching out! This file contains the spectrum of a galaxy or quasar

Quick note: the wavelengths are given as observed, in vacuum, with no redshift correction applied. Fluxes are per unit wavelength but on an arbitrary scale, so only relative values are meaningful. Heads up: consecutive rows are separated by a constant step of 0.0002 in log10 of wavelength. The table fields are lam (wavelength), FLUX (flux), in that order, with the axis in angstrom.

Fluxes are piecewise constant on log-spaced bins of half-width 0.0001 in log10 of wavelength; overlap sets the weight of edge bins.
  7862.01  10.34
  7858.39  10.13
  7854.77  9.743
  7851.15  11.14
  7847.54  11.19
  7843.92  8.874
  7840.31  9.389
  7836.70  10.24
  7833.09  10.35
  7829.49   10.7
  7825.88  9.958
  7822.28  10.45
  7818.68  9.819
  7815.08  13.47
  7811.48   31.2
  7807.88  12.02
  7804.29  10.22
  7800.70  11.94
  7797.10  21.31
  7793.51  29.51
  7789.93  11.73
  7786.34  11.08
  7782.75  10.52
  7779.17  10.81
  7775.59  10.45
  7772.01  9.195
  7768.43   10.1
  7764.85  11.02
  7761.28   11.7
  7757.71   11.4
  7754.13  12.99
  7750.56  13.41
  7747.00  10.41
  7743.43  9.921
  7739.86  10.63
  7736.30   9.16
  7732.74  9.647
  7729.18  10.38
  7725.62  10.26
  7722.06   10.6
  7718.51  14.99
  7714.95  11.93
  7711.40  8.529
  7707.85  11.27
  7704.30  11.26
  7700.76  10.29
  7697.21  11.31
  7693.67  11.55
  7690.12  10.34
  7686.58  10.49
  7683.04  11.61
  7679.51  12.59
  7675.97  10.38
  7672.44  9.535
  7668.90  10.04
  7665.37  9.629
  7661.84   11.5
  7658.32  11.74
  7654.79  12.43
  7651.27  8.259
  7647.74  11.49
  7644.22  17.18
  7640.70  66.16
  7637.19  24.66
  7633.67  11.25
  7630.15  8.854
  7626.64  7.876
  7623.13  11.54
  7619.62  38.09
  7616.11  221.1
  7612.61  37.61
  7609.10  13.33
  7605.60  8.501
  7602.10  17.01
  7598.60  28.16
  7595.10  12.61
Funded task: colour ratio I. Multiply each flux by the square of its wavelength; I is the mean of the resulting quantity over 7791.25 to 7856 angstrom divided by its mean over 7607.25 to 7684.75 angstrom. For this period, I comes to 0.54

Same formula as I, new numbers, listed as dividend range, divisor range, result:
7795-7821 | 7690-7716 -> 1.50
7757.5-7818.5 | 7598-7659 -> 0.47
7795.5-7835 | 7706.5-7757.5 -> 1.27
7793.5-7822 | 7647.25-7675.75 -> 1.61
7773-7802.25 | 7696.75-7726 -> 1.33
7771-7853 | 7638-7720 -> 0.97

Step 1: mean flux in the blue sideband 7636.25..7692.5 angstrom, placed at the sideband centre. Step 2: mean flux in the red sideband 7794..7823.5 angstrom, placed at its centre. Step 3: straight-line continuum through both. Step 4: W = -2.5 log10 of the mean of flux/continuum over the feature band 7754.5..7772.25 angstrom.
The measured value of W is 0.38 mag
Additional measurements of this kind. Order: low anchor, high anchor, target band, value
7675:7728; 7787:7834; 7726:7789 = 0.207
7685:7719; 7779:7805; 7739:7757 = 0.143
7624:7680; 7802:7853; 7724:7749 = 0.332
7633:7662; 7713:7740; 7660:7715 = 0.382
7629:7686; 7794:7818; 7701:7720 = 0.365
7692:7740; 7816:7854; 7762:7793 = -0.088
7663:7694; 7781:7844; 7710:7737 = 0.084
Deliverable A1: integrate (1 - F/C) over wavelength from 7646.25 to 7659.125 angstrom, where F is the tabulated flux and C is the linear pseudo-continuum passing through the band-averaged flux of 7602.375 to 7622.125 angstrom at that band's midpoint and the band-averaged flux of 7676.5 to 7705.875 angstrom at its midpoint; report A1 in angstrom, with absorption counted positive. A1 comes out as 8.7 angstrom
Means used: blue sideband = 58.3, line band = 10.9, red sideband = 11.1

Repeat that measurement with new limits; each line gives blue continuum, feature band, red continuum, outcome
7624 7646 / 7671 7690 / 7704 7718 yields 5.6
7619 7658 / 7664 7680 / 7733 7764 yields 6.1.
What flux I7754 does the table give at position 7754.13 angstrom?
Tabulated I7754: 12.99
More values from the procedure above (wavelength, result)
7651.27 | 8.259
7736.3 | 9.16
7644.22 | 17.18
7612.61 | 37.61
